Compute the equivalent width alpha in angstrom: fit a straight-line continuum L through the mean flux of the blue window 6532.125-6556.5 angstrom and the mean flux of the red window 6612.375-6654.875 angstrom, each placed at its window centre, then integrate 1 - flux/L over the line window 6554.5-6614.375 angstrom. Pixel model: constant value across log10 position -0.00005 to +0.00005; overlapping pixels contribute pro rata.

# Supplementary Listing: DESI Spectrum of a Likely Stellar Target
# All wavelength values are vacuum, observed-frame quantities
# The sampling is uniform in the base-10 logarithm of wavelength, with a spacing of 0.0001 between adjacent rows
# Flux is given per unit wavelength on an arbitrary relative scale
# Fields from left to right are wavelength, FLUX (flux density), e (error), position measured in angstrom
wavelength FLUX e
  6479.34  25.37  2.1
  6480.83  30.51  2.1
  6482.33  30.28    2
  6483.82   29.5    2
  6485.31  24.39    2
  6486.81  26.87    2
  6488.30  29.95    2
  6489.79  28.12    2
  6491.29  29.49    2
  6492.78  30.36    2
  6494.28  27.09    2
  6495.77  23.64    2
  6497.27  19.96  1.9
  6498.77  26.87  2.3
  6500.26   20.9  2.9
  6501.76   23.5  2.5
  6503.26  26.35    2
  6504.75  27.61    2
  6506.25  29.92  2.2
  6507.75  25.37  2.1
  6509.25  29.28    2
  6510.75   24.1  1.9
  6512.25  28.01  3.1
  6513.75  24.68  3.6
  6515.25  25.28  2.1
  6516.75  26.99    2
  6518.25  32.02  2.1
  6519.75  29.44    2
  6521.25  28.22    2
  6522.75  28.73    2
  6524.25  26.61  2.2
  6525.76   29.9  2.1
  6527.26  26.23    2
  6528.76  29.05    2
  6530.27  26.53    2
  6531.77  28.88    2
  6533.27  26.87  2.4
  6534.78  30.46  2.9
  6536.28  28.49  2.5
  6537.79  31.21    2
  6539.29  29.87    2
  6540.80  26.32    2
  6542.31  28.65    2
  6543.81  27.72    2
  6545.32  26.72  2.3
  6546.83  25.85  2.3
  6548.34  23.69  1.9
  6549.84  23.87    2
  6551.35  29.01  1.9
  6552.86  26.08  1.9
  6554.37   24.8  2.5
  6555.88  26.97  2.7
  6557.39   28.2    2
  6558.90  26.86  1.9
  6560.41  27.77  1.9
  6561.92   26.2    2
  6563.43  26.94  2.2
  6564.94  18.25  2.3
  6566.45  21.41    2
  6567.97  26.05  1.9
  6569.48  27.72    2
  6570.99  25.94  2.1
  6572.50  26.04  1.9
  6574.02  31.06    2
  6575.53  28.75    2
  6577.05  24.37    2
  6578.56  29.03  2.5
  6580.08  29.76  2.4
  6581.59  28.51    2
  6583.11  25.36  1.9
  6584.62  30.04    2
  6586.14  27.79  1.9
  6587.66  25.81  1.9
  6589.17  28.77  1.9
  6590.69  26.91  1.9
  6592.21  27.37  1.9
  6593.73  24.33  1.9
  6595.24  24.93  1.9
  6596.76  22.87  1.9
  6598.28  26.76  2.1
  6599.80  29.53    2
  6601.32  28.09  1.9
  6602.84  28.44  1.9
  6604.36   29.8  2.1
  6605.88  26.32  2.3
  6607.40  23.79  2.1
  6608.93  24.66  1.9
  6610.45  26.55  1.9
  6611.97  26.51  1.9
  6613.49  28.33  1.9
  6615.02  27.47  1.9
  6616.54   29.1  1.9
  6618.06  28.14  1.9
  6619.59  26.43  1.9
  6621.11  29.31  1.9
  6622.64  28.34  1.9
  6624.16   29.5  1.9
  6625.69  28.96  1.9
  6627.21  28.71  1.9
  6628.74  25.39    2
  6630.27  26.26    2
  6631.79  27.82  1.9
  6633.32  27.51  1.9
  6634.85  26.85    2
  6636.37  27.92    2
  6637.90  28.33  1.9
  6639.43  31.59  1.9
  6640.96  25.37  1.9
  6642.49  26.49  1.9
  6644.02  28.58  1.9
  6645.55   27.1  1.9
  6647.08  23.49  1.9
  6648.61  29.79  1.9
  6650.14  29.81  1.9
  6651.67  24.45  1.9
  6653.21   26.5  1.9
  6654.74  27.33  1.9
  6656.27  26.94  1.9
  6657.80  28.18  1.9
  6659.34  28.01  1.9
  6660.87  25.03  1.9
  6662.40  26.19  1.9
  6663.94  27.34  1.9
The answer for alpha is 1.6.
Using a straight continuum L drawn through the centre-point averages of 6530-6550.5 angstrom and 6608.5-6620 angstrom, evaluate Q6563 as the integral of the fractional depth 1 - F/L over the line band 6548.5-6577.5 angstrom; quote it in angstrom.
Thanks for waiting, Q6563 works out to 1.45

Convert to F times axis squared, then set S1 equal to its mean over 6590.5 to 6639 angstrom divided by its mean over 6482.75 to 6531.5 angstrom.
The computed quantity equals 1.04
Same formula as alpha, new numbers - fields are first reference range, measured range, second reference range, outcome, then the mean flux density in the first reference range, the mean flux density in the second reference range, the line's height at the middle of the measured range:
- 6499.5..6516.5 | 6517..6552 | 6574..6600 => -2.2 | 25.9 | 27.2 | 26.4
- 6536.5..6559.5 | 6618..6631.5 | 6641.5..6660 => -0.4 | 27.1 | 27.2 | 27.2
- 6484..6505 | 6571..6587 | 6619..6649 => -0.5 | 26.1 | 27.7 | 27.1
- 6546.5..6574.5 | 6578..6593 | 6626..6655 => -0.9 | 25.9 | 27.4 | 26.3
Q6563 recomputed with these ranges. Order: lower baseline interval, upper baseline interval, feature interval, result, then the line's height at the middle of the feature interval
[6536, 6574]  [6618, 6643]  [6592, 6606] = 0.2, 27.3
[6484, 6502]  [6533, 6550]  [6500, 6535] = -0.6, 26.9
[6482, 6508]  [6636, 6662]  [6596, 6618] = 0.1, 27.1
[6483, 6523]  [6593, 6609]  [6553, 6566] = 0.5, 26.6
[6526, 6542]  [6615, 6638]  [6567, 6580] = 0.4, 28.2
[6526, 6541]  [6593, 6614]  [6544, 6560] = 1.0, 28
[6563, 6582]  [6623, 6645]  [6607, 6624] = 0.1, 27.4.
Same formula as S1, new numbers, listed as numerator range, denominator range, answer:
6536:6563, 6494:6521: 1.05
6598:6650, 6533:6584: 1.05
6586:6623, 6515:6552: 0.99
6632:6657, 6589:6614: 1.04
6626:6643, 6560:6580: 1.07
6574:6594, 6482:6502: 1.07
